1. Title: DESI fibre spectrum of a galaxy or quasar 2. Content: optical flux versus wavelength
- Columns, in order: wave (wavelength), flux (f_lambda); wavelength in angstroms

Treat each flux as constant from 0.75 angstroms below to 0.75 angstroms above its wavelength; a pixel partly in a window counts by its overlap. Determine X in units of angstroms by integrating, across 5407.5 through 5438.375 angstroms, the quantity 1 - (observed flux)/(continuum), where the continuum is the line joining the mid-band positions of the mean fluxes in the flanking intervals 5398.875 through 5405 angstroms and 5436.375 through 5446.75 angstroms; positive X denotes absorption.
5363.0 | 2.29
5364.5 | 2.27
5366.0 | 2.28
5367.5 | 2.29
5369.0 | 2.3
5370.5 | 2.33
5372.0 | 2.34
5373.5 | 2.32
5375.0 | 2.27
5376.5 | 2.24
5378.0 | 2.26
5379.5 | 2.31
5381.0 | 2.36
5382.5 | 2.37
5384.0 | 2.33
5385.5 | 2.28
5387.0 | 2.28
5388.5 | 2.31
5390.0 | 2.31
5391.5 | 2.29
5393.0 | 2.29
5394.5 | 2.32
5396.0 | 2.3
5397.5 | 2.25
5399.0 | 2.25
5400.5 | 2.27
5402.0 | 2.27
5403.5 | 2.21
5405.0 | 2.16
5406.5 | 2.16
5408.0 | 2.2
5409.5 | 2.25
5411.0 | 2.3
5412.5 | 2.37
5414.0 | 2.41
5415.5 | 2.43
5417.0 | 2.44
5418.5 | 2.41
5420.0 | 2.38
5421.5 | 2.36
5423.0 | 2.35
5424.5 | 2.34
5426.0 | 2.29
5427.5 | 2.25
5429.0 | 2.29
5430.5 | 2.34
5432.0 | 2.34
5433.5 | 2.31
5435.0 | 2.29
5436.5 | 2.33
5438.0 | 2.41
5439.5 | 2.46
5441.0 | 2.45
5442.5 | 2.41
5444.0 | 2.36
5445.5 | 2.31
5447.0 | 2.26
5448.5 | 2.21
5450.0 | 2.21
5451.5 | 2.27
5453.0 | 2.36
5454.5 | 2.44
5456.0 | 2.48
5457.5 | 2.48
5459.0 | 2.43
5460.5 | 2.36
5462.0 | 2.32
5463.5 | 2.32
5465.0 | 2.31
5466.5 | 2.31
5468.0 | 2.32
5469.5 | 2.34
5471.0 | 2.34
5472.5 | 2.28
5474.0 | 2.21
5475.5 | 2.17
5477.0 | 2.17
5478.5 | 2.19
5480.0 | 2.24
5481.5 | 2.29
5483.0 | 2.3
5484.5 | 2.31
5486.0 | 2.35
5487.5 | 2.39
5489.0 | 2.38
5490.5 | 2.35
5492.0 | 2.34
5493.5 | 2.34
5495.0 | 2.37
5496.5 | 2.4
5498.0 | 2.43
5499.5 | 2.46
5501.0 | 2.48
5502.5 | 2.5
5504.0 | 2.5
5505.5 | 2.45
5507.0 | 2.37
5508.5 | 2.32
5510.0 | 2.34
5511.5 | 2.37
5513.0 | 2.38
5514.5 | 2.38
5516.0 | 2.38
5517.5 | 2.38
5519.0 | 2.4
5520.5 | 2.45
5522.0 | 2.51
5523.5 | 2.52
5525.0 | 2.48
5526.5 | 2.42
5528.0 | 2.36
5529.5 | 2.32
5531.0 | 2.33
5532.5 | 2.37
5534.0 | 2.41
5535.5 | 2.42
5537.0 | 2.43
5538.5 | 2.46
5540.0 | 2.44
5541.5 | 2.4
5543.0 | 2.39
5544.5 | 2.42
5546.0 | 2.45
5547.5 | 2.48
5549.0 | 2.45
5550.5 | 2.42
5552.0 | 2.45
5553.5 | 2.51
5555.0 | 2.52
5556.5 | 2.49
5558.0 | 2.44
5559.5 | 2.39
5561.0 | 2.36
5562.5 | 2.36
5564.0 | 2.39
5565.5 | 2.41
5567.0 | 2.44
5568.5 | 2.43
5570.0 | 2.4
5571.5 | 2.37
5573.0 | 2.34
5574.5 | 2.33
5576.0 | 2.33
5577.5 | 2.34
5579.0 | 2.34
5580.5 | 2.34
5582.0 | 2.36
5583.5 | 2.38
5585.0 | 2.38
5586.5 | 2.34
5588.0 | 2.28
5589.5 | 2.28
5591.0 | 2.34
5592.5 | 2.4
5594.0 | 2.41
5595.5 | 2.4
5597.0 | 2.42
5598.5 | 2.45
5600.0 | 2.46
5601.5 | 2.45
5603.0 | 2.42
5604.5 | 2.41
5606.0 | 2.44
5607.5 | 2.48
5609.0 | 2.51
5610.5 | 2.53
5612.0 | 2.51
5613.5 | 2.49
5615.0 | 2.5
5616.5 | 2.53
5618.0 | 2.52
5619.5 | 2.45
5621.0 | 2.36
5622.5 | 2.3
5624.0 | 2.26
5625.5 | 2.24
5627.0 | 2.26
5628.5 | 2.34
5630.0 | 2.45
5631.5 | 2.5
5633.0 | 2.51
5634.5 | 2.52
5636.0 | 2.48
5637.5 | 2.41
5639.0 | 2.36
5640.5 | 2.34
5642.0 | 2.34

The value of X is -0.3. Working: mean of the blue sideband 2.24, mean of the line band 2.34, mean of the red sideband 2.39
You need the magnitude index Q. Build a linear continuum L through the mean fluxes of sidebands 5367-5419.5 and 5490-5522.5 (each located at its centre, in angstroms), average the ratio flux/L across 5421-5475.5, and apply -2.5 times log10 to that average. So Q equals 0.007 mag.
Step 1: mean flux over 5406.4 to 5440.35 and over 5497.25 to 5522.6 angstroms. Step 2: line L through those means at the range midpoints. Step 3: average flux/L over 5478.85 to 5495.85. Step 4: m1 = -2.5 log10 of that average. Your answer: 0.03 mag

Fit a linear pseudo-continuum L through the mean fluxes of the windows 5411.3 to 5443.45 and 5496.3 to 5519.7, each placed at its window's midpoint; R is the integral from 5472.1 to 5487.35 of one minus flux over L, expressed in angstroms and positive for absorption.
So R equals 0.9 angstroms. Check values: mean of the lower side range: 2.36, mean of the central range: 2.26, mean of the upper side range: 2.41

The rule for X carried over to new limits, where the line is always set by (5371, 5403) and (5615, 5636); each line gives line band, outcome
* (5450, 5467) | -0.3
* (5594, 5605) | -0.1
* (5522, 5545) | -0.5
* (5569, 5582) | 0.2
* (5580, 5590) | 0.2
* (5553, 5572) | -0.4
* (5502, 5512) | -0.2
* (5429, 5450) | -0.2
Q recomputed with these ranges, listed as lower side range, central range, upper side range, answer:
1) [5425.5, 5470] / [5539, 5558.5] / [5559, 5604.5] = -0.04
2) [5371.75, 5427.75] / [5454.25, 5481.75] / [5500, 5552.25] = 0.02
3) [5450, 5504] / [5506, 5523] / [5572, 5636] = -0.01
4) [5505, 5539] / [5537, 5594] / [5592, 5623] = 0.01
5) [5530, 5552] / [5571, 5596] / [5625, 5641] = 0.03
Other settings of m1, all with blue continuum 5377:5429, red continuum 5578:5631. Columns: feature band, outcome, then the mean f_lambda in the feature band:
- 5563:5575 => 0.00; 2.39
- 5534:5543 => -0.03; 2.43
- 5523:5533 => -0.02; 2.4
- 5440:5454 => 0.00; 2.32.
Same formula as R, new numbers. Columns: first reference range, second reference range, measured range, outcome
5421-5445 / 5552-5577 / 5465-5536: 0.5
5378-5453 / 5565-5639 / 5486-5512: -0.5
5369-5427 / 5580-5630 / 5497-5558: -1.6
